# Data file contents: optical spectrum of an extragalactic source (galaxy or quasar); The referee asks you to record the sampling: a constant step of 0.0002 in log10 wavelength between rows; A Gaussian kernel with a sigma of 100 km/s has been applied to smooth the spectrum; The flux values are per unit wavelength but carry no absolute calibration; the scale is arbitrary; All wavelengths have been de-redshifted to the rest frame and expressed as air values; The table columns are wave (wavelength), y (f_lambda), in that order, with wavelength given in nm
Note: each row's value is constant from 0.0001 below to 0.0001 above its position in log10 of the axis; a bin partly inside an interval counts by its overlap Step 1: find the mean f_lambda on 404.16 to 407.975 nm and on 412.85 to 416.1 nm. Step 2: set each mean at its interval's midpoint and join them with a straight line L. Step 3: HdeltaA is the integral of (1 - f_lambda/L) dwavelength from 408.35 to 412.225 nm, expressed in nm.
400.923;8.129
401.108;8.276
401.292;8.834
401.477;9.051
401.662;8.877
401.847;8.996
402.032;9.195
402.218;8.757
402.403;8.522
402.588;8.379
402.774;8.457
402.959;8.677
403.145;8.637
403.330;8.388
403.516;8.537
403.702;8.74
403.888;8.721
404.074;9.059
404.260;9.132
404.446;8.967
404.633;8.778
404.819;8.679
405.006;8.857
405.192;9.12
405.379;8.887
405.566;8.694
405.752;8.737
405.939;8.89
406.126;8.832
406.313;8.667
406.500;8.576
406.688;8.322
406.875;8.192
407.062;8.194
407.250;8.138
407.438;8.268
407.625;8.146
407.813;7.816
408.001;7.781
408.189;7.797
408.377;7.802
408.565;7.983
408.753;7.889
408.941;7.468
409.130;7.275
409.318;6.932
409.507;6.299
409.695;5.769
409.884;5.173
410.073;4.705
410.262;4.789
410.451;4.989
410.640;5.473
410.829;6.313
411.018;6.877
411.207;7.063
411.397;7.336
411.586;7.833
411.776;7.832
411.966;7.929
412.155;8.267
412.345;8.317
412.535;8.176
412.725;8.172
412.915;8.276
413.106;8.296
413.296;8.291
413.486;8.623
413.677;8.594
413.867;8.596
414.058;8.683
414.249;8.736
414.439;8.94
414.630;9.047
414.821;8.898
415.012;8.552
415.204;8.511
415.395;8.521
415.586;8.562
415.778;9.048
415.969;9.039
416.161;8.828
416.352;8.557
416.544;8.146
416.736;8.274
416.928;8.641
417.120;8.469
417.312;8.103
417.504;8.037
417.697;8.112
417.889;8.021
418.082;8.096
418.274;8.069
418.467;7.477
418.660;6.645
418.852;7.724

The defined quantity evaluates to 0.85 nm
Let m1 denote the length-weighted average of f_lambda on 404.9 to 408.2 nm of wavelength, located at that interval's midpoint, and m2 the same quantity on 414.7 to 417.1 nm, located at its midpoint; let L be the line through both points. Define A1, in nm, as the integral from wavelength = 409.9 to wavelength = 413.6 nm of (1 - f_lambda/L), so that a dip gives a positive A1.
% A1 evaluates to 0.58 nm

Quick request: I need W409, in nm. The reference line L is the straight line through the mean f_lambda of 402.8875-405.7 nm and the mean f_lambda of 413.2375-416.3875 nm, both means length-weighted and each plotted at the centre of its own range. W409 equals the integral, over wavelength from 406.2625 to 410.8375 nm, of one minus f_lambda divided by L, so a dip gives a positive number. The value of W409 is 0.84 nm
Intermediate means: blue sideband 8.79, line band 7.15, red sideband 8.72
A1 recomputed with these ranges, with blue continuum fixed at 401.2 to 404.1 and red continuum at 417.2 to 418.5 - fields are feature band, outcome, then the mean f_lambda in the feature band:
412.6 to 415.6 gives -0.14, 8.58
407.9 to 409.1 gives 0.10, 7.76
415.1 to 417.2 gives -0.13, 8.6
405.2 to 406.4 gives -0.03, 8.81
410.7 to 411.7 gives 0.15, 7.04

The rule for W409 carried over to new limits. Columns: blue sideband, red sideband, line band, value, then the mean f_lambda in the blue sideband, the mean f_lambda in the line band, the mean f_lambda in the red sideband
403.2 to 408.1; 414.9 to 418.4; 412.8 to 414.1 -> 0.00 nm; 8.58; 8.46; 8.41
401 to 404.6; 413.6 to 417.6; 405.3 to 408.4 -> 0.13 nm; 8.74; 8.35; 8.61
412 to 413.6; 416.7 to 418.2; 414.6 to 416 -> -0.08 nm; 8.29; 8.75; 8.22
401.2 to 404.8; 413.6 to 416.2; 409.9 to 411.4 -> 0.50 nm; 8.77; 5.82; 8.75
